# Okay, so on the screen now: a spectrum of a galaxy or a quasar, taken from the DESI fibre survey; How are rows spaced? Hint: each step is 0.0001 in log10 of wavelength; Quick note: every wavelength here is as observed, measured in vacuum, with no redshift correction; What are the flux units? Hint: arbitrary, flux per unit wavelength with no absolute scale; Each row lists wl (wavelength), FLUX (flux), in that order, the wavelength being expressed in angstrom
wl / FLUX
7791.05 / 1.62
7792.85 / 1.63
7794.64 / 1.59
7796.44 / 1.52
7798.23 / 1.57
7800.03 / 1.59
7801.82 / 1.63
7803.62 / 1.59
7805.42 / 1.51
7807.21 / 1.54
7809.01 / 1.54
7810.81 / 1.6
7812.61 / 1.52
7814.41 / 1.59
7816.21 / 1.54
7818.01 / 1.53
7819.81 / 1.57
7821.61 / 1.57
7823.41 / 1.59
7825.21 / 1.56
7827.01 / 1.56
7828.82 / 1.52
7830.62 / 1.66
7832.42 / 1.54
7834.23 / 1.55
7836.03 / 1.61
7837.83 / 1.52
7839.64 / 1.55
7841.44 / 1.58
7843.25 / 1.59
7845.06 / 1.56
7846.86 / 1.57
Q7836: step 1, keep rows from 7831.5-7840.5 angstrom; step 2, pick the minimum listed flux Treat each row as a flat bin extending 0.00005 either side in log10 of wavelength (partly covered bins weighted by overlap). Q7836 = 1.52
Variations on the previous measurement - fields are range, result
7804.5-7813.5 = 1.51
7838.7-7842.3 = 1.55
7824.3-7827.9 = 1.56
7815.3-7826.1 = 1.53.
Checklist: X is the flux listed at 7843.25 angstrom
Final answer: 1.59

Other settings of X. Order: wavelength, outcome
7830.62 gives 1.66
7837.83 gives 1.52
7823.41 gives 1.59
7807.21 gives 1.54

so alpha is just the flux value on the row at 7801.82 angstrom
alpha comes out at 1.63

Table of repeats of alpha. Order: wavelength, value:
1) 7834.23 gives 1.55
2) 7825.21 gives 1.56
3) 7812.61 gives 1.52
